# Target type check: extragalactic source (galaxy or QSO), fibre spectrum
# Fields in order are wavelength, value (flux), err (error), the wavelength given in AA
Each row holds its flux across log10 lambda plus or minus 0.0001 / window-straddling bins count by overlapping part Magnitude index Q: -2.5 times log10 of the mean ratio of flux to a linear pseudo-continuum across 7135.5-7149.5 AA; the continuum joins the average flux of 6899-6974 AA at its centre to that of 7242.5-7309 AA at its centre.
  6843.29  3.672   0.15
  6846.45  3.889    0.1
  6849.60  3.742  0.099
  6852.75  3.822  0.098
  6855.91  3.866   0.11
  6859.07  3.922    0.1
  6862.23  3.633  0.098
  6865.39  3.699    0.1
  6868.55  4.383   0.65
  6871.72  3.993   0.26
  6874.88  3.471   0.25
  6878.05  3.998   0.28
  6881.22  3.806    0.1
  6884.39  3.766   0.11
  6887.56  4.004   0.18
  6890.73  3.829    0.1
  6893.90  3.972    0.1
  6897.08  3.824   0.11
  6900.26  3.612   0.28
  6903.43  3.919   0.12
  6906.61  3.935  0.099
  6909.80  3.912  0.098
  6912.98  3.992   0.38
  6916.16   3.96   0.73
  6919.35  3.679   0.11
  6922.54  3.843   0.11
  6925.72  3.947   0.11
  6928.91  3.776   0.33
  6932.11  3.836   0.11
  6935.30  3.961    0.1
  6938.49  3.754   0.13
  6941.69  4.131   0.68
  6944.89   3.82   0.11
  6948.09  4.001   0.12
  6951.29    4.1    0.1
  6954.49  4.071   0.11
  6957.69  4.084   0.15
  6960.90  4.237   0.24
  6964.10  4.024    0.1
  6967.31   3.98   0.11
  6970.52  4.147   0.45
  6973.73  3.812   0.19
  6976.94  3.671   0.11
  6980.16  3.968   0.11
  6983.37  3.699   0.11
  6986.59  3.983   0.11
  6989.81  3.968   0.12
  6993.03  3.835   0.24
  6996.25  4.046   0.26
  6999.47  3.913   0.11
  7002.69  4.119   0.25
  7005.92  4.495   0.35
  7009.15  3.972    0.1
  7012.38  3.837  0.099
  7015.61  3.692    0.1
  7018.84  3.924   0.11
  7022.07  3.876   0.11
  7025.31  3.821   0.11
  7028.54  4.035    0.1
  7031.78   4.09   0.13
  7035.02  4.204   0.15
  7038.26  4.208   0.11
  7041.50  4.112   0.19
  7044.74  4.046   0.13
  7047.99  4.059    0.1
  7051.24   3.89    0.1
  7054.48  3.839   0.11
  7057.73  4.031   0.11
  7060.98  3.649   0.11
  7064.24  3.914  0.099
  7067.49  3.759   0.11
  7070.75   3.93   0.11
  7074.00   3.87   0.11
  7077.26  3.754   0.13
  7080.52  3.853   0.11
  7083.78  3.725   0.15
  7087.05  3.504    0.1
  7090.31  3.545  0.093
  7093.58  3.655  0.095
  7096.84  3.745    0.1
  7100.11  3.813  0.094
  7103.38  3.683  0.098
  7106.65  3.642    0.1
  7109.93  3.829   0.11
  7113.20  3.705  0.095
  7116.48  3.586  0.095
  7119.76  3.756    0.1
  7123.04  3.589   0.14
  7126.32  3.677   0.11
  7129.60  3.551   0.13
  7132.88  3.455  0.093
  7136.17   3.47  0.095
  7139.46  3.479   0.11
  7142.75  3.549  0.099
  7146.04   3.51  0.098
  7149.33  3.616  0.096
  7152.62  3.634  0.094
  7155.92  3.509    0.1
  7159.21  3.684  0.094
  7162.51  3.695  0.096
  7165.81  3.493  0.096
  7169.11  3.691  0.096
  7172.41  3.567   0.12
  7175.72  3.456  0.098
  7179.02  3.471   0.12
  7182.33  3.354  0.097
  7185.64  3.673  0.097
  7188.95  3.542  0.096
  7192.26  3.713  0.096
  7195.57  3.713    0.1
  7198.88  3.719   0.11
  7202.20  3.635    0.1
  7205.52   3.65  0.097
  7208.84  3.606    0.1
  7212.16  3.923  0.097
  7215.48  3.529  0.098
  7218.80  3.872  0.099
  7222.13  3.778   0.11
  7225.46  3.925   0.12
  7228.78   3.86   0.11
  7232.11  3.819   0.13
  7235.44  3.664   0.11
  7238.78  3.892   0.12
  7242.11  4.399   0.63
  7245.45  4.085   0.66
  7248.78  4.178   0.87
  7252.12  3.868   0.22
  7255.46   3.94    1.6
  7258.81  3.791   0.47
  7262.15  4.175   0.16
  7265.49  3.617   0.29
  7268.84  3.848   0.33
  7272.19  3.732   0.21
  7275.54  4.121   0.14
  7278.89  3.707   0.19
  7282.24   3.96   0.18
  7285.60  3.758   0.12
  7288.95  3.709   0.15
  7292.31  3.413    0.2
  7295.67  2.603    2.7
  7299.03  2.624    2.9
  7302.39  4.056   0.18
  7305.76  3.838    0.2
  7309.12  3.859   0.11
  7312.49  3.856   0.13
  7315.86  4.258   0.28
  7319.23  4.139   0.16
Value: 0.091 mag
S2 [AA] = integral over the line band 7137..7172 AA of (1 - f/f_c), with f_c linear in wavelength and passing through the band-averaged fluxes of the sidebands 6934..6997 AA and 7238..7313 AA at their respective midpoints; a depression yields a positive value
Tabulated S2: 2.4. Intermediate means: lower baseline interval 3.96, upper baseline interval 3.78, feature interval 3.58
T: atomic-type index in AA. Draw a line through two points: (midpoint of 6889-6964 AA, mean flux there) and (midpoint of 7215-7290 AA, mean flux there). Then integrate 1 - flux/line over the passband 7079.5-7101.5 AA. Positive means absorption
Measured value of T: 1.2 AA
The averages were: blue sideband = 3.92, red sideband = 3.89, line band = 3.69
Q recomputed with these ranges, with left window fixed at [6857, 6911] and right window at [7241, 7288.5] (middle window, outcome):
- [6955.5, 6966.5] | -0.06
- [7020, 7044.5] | -0.04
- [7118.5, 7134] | 0.09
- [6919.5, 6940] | 0.01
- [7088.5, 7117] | 0.06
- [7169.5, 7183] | 0.12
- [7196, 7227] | 0.05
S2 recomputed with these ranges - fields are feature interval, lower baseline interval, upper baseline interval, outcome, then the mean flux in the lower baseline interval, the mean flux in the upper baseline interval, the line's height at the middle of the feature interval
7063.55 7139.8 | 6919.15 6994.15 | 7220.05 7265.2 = 4.9 AA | 3.94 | 3.94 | 3.94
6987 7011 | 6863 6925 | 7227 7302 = -1.3 AA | 3.87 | 3.77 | 3.84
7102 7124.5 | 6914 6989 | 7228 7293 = 1.3 AA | 3.93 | 3.88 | 3.91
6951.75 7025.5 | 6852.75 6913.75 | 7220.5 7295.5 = -2.0 AA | 3.87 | 3.85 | 3.86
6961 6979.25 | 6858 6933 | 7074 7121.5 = -0.7 AA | 3.86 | 3.7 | 3.8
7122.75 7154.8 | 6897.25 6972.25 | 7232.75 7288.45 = 3.1 AA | 3.94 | 3.91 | 3.92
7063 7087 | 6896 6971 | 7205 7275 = 0.6 AA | 3.94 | 3.87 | 3.91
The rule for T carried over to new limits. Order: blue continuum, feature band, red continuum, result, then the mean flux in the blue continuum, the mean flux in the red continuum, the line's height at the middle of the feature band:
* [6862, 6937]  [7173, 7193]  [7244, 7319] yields 1.4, 3.87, 3.78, 3.8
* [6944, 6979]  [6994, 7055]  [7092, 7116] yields -2.1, 4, 3.72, 3.87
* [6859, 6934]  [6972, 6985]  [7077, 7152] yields 0.0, 3.86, 3.64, 3.78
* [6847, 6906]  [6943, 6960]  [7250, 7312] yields -0.9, 3.85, 3.71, 3.82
